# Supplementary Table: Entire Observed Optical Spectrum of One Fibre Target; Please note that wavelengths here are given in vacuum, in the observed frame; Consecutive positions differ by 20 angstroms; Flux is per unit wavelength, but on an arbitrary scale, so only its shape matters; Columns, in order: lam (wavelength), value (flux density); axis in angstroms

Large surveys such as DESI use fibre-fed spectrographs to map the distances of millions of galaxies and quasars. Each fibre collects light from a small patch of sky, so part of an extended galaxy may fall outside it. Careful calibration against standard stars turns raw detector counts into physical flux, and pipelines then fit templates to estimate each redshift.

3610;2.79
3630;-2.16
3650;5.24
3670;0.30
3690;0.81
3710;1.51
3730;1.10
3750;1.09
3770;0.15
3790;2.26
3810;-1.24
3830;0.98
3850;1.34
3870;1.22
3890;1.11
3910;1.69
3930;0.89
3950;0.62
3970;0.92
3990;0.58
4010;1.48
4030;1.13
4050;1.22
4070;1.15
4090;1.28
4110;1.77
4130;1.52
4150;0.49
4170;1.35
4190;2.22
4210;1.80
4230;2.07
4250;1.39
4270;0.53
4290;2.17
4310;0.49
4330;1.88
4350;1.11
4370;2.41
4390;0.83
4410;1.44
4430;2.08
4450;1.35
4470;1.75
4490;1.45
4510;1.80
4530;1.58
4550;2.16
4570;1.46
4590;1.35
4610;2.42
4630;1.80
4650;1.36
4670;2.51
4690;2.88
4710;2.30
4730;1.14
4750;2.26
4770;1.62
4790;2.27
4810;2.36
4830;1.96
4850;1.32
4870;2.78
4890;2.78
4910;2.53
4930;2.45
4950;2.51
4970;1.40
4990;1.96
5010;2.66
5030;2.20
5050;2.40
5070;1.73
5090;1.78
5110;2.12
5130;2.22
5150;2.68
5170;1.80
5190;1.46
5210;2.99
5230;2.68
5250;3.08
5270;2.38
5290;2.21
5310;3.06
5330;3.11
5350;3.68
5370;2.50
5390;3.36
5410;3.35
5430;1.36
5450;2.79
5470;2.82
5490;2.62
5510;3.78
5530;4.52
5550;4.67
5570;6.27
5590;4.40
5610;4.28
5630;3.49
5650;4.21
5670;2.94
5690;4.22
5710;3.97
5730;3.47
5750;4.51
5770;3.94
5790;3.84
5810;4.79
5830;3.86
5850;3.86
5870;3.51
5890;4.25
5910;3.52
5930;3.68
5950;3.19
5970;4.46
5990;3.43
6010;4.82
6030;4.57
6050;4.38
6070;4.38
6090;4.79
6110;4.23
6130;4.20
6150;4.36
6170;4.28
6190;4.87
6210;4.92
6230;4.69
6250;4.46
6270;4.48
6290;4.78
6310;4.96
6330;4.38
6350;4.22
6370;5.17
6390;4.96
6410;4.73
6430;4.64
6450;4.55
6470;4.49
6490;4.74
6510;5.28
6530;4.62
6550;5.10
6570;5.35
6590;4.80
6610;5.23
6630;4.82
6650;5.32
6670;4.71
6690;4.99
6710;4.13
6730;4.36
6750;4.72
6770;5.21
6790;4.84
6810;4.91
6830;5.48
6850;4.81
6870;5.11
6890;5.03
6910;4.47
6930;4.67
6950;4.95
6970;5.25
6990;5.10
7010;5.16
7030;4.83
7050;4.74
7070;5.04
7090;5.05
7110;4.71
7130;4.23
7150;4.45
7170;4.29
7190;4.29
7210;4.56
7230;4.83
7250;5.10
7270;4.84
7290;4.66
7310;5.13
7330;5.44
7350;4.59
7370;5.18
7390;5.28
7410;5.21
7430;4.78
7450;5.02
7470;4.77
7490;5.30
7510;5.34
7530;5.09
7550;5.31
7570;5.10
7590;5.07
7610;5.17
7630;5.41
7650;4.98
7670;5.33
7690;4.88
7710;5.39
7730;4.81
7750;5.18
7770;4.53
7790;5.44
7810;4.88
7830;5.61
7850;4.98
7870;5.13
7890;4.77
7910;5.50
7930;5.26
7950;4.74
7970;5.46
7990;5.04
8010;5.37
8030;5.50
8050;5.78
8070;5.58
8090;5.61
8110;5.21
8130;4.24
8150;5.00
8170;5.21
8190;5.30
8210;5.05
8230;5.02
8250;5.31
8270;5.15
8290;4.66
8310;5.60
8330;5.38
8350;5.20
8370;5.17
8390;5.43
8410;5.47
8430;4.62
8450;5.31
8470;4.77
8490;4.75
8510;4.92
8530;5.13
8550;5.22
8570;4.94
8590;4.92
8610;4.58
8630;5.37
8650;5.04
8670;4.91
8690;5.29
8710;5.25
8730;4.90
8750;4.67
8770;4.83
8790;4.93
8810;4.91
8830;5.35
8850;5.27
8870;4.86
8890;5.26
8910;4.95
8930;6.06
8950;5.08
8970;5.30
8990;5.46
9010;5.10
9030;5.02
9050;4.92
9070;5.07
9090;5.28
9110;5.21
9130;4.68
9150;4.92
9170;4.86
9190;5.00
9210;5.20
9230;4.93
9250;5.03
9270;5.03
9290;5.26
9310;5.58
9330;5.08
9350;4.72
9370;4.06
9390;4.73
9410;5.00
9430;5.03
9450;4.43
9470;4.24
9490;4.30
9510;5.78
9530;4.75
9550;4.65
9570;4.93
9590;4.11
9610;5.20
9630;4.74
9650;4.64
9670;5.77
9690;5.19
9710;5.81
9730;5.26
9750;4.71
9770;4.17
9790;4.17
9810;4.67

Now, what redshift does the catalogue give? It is 0.380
